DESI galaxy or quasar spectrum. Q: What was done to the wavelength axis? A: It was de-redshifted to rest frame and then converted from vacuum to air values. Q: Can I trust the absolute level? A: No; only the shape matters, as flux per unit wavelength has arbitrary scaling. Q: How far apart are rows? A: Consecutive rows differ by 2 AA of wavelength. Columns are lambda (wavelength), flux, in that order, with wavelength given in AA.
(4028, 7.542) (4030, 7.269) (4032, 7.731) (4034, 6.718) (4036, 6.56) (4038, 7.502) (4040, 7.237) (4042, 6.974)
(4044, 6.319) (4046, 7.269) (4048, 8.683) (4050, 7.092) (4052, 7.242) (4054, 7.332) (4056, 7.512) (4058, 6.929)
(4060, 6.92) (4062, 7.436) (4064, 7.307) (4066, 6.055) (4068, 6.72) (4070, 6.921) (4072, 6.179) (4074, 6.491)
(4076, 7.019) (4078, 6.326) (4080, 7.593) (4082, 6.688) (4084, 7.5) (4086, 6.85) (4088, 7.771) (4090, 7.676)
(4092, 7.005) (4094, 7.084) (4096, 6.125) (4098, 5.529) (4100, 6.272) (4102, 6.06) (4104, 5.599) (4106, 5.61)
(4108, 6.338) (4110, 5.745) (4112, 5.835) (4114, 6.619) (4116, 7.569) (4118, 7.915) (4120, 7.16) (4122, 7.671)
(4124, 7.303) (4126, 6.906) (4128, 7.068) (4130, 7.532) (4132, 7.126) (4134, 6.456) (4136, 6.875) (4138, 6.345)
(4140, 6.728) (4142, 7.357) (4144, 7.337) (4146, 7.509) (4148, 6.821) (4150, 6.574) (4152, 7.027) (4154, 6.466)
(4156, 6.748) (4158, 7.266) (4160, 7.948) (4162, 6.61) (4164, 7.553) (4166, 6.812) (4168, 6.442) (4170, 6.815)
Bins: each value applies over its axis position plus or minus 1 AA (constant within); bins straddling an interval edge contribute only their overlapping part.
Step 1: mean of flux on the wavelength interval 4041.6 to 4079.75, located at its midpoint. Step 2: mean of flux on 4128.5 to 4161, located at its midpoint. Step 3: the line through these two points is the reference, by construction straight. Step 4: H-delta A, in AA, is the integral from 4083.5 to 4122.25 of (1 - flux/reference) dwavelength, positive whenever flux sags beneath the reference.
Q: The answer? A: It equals 1.9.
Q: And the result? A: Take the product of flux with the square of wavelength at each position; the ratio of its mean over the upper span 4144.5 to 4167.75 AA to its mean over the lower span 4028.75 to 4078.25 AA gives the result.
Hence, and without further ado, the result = 1.0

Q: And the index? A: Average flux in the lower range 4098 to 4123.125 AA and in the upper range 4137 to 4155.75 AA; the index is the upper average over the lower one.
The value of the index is 1.1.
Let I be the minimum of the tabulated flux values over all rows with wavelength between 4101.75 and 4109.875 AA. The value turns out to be 5.599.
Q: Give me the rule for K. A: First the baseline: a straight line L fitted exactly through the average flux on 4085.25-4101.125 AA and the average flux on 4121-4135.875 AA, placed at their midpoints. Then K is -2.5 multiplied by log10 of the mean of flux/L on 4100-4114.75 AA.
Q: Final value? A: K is 0.16 mag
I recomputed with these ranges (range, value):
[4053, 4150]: 5.529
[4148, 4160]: 6.466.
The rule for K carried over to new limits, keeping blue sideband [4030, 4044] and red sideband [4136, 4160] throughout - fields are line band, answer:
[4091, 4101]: 0.10 mag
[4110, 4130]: -0.01 mag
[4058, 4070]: 0.02 mag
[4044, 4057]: -0.06 mag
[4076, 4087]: 0.01 mag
